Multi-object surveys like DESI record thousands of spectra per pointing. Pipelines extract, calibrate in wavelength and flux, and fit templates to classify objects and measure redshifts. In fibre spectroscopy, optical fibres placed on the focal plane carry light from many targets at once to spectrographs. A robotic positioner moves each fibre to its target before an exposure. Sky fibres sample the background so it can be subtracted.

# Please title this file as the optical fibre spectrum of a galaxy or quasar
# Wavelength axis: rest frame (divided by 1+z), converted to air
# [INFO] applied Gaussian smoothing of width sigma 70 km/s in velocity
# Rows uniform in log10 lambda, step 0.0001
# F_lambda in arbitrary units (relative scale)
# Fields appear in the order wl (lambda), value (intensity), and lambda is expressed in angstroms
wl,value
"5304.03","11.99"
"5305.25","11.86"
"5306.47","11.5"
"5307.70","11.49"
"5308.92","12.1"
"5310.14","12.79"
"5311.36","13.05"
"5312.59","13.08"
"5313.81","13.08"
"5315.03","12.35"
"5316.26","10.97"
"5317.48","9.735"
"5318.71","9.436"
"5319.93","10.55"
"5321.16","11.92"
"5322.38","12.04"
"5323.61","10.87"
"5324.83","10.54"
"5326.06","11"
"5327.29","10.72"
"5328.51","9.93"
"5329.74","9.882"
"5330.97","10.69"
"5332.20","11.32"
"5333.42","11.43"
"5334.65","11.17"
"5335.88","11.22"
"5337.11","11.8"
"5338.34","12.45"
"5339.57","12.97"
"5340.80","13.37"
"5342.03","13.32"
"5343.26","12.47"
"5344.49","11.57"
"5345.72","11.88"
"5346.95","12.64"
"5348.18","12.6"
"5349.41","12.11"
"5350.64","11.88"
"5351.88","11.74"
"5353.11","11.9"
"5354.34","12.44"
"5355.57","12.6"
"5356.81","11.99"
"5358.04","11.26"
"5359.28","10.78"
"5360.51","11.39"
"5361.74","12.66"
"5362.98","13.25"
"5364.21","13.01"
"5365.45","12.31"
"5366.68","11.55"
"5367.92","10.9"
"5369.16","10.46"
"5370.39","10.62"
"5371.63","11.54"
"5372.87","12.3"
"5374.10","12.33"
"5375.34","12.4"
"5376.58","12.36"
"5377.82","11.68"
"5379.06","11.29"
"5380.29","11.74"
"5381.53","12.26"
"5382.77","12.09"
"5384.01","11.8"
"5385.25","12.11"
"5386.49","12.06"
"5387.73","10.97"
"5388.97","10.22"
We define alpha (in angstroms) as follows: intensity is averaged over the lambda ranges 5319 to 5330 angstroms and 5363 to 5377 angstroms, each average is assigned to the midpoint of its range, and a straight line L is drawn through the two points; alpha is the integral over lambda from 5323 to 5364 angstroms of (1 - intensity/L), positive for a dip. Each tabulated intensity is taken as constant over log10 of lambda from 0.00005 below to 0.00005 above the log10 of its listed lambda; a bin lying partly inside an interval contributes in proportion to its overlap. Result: -1.9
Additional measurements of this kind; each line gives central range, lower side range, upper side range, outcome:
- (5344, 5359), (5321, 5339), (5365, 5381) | -0.8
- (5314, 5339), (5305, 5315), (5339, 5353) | 2.7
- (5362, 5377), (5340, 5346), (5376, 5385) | 0.2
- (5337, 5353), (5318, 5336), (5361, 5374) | -1.5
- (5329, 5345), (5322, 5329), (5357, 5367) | -0.8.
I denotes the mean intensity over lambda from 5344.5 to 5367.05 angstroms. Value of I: 12.1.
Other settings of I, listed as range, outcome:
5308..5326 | 11.6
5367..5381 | 11.6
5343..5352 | 12.1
